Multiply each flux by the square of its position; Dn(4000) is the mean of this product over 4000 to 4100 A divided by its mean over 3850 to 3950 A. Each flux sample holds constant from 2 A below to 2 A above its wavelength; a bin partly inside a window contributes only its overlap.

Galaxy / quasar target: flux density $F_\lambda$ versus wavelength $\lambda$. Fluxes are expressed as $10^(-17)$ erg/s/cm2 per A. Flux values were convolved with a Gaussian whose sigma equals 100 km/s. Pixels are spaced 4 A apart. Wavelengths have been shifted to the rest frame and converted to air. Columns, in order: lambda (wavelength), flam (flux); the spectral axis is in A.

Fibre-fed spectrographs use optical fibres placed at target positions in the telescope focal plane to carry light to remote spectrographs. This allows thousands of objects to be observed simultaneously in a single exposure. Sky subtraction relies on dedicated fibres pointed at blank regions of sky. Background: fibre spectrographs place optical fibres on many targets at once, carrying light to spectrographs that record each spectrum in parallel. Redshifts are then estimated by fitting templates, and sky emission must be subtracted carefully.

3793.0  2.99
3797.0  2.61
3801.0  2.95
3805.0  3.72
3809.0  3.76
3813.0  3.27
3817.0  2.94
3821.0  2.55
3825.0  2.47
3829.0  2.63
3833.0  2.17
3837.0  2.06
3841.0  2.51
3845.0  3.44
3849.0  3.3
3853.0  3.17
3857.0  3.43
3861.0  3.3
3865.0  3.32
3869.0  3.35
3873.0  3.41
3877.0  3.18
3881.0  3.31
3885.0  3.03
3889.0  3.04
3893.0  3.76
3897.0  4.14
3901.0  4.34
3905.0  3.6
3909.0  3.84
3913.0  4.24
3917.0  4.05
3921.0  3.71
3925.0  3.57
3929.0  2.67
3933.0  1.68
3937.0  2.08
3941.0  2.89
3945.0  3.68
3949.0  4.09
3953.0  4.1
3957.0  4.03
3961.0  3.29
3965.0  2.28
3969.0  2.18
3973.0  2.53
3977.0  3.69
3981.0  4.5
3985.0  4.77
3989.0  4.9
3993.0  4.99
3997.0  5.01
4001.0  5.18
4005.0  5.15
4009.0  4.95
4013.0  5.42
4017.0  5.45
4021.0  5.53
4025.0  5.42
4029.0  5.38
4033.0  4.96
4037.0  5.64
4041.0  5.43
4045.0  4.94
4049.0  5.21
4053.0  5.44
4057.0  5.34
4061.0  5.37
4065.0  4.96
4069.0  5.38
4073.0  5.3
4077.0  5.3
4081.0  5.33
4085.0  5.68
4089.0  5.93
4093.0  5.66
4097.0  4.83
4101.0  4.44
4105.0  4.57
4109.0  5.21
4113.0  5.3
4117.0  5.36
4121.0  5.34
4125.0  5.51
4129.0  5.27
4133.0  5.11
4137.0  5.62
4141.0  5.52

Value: 1.69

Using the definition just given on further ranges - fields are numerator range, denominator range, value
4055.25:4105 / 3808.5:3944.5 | 1.83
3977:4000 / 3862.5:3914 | 1.40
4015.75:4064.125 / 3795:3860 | 2.02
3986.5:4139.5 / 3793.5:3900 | 1.88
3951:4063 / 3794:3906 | 1.60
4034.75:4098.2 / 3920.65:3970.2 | 1.84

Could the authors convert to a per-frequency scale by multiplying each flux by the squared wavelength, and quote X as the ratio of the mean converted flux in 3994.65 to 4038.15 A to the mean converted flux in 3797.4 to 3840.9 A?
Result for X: 2.06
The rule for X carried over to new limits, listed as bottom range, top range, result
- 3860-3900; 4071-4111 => 1.70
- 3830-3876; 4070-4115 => 1.94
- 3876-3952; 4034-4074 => 1.66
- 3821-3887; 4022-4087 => 1.97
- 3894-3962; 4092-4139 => 1.61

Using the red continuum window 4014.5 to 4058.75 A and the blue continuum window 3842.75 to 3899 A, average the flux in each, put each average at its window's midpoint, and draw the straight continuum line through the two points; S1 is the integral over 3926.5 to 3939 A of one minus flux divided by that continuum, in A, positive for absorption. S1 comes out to 5.8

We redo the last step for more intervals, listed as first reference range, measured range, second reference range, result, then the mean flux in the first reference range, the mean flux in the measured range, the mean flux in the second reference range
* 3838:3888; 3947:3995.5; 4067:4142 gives 4.2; 3.2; 3.79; 5.29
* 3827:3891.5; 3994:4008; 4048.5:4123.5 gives -2.1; 3.05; 5.09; 5.26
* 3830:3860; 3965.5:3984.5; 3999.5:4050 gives 5.6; 2.88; 3.27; 5.28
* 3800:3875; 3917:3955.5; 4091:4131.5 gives 5.9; 3.04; 3.22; 5.15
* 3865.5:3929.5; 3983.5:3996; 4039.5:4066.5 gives -0.9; 3.59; 4.9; 5.24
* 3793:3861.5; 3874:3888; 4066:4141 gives 0.9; 2.95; 3.18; 5.29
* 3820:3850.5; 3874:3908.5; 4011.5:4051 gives -1.5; 2.63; 3.56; 5.34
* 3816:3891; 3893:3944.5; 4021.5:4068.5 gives 4.2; 2.98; 3.42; 5.29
